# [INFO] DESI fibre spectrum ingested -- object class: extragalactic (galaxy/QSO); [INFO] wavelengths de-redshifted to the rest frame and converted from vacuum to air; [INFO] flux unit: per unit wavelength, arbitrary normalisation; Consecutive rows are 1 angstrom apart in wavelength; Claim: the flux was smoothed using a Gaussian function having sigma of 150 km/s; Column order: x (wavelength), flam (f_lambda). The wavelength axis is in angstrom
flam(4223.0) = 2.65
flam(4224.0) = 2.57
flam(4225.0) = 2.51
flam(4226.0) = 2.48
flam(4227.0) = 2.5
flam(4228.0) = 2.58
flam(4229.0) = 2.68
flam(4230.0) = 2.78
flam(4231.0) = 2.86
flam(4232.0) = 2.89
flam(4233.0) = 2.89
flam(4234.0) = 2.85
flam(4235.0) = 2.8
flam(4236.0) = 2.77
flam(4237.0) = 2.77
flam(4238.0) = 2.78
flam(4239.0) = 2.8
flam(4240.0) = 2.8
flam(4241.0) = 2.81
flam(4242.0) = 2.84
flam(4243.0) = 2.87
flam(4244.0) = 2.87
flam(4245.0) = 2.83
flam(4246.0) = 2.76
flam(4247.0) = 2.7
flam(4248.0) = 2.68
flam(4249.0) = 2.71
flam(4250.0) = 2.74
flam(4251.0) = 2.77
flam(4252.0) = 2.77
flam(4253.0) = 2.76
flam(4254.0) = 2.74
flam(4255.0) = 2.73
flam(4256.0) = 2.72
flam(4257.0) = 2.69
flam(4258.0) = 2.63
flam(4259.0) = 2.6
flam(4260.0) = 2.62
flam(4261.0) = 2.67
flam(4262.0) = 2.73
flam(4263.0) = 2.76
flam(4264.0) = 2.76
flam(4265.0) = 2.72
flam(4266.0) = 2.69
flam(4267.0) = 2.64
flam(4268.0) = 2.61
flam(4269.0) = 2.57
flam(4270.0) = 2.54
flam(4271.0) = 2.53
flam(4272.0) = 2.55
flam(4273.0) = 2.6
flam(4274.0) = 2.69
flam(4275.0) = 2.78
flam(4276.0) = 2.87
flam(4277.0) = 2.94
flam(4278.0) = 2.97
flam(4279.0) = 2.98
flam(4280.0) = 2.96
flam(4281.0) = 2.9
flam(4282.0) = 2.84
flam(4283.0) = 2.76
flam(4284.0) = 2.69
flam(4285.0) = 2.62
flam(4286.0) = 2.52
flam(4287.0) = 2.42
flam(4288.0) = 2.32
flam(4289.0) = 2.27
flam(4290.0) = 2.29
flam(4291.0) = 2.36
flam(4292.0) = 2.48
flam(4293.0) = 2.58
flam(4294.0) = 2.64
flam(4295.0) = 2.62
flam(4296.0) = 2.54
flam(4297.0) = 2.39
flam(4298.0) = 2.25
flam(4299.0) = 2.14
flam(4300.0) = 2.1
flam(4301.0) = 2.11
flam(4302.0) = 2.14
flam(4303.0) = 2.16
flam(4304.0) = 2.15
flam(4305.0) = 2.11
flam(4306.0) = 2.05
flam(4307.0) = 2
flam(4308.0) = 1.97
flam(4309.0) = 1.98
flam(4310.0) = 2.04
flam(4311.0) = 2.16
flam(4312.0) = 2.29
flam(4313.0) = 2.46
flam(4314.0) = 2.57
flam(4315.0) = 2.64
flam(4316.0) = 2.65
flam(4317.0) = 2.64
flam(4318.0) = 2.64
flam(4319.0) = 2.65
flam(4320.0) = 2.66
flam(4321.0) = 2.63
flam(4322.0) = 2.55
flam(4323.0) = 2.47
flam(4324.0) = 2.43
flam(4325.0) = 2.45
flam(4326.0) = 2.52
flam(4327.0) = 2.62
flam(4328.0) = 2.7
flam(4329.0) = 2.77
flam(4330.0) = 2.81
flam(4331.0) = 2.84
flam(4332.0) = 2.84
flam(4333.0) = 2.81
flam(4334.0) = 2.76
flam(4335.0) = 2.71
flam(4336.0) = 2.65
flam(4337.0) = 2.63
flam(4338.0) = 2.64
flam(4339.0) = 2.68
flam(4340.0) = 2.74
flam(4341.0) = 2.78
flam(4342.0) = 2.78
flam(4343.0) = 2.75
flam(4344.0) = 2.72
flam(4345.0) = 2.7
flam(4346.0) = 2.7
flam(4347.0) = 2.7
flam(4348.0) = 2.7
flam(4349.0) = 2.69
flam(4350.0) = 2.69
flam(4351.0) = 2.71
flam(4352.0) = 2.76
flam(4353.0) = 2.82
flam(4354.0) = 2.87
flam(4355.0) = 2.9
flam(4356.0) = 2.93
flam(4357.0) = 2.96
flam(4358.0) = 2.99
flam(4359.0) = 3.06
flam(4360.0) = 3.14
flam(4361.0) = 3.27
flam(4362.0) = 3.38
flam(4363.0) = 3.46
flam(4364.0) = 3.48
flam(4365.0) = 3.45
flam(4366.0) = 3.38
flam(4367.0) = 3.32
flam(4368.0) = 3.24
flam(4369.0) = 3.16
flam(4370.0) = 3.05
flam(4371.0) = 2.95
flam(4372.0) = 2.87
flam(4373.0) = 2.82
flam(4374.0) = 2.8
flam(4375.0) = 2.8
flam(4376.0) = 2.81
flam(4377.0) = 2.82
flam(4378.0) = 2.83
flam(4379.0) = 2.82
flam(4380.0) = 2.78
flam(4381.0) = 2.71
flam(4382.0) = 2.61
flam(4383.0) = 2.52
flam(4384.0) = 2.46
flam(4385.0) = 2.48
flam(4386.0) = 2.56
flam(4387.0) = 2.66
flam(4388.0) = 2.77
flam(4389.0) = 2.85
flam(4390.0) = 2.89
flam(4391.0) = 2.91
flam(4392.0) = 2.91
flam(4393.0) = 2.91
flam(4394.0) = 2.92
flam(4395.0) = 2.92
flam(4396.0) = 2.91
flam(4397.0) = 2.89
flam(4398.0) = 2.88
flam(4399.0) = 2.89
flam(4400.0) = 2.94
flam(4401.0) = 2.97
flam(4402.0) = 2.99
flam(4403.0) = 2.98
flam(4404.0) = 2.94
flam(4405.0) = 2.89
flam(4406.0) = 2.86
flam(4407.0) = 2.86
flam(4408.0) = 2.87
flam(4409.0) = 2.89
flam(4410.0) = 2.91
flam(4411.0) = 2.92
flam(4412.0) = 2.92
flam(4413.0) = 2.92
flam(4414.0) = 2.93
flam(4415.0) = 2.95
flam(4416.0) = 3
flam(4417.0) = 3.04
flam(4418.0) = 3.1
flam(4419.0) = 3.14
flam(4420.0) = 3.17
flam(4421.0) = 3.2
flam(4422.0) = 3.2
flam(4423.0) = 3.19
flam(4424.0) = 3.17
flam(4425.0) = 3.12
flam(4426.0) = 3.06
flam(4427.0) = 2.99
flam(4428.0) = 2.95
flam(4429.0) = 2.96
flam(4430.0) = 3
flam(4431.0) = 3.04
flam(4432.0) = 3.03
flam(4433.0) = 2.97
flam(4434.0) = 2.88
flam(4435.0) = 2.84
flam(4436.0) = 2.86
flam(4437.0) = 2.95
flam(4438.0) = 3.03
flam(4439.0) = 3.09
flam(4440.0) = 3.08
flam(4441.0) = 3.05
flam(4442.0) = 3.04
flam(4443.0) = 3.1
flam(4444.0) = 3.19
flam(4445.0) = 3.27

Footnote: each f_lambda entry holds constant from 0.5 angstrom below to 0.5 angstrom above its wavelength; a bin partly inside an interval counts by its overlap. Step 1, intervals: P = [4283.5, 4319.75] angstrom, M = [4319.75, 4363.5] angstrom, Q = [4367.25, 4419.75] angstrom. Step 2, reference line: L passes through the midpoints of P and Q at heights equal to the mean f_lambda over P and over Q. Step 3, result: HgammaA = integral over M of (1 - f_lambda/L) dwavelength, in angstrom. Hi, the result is -3.4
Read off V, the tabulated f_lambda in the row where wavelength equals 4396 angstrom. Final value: 2.91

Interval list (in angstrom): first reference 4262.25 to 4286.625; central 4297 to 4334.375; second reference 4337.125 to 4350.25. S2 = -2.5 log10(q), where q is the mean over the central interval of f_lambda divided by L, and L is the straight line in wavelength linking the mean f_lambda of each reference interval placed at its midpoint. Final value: 0.12 mag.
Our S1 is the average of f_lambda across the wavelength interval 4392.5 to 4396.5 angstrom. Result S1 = 2.92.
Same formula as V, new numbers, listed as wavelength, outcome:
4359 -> 3.06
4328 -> 2.7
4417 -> 3.04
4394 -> 2.92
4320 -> 2.66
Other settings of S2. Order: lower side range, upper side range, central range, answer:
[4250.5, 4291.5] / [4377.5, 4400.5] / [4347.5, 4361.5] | -0.054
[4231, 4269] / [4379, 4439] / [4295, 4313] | 0.277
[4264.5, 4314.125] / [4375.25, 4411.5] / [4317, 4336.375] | -0.025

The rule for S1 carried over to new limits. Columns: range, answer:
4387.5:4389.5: 2.81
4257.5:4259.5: 2.62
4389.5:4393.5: 2.91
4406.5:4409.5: 2.87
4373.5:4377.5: 2.81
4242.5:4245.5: 2.86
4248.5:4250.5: 2.73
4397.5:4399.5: 2.88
